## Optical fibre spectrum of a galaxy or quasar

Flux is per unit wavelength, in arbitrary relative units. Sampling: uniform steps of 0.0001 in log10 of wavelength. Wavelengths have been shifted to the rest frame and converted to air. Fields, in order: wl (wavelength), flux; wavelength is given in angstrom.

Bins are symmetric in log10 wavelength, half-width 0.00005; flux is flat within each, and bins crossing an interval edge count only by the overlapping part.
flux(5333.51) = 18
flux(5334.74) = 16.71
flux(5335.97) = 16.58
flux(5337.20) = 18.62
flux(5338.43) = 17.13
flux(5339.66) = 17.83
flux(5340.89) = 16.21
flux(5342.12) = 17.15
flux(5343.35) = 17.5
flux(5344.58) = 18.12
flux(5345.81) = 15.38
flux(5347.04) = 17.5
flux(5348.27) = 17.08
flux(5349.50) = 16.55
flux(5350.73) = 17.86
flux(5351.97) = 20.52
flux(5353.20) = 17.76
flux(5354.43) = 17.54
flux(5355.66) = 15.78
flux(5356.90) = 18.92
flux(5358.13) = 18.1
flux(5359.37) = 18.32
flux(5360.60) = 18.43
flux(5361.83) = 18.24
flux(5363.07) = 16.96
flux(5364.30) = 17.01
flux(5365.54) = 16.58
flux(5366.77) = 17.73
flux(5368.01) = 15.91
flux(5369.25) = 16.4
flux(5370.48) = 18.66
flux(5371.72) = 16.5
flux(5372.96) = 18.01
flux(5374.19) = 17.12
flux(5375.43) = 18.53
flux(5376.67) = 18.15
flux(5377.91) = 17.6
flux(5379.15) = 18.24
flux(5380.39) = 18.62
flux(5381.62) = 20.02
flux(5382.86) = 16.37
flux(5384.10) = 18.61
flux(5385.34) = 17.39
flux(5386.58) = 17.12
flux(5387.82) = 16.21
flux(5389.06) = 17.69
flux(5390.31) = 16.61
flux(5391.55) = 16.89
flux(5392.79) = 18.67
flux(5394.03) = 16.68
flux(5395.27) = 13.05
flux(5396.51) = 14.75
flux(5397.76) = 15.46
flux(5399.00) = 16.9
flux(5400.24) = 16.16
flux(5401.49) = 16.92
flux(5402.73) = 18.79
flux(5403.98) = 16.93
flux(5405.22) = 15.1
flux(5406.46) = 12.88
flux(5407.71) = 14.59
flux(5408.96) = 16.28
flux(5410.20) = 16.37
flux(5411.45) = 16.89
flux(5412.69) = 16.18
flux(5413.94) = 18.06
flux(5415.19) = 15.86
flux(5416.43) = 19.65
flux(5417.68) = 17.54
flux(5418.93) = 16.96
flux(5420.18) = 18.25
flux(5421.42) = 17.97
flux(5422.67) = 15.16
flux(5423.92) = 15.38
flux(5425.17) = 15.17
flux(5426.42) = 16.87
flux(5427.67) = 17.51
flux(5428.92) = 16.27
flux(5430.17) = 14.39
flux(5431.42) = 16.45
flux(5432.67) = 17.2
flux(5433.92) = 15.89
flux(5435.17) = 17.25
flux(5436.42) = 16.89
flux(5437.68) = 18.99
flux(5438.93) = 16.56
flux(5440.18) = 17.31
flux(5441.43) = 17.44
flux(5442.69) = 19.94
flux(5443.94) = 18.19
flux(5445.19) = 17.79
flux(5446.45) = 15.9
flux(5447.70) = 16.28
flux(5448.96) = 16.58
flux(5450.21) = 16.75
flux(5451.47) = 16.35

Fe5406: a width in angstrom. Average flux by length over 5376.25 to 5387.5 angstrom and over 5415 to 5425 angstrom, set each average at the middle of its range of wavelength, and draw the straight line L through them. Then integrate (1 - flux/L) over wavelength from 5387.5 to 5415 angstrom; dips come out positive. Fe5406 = 1.95 angstrom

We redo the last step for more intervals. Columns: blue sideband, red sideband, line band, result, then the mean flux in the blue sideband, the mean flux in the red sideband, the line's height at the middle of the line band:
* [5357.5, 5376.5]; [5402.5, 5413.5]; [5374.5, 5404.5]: -0.9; 17.5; 15.9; 16.6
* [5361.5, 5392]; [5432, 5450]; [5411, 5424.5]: 0.2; 17.5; 17.3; 17.4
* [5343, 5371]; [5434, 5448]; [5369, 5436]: 2.5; 17.5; 17.5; 17.5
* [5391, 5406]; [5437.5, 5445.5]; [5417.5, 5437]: 1.0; 16.3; 18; 17.4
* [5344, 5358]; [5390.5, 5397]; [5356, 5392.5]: -1.9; 17.6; 16.1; 16.8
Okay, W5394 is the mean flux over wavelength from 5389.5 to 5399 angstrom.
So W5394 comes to 16.1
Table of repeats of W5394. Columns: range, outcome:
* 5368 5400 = 17.2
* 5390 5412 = 16.1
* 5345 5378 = 17.5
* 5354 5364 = 17.8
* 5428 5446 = 17.2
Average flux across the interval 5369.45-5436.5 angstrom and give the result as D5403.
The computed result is 16.8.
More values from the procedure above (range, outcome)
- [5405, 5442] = 16.6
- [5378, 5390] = 17.8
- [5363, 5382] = 17.6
